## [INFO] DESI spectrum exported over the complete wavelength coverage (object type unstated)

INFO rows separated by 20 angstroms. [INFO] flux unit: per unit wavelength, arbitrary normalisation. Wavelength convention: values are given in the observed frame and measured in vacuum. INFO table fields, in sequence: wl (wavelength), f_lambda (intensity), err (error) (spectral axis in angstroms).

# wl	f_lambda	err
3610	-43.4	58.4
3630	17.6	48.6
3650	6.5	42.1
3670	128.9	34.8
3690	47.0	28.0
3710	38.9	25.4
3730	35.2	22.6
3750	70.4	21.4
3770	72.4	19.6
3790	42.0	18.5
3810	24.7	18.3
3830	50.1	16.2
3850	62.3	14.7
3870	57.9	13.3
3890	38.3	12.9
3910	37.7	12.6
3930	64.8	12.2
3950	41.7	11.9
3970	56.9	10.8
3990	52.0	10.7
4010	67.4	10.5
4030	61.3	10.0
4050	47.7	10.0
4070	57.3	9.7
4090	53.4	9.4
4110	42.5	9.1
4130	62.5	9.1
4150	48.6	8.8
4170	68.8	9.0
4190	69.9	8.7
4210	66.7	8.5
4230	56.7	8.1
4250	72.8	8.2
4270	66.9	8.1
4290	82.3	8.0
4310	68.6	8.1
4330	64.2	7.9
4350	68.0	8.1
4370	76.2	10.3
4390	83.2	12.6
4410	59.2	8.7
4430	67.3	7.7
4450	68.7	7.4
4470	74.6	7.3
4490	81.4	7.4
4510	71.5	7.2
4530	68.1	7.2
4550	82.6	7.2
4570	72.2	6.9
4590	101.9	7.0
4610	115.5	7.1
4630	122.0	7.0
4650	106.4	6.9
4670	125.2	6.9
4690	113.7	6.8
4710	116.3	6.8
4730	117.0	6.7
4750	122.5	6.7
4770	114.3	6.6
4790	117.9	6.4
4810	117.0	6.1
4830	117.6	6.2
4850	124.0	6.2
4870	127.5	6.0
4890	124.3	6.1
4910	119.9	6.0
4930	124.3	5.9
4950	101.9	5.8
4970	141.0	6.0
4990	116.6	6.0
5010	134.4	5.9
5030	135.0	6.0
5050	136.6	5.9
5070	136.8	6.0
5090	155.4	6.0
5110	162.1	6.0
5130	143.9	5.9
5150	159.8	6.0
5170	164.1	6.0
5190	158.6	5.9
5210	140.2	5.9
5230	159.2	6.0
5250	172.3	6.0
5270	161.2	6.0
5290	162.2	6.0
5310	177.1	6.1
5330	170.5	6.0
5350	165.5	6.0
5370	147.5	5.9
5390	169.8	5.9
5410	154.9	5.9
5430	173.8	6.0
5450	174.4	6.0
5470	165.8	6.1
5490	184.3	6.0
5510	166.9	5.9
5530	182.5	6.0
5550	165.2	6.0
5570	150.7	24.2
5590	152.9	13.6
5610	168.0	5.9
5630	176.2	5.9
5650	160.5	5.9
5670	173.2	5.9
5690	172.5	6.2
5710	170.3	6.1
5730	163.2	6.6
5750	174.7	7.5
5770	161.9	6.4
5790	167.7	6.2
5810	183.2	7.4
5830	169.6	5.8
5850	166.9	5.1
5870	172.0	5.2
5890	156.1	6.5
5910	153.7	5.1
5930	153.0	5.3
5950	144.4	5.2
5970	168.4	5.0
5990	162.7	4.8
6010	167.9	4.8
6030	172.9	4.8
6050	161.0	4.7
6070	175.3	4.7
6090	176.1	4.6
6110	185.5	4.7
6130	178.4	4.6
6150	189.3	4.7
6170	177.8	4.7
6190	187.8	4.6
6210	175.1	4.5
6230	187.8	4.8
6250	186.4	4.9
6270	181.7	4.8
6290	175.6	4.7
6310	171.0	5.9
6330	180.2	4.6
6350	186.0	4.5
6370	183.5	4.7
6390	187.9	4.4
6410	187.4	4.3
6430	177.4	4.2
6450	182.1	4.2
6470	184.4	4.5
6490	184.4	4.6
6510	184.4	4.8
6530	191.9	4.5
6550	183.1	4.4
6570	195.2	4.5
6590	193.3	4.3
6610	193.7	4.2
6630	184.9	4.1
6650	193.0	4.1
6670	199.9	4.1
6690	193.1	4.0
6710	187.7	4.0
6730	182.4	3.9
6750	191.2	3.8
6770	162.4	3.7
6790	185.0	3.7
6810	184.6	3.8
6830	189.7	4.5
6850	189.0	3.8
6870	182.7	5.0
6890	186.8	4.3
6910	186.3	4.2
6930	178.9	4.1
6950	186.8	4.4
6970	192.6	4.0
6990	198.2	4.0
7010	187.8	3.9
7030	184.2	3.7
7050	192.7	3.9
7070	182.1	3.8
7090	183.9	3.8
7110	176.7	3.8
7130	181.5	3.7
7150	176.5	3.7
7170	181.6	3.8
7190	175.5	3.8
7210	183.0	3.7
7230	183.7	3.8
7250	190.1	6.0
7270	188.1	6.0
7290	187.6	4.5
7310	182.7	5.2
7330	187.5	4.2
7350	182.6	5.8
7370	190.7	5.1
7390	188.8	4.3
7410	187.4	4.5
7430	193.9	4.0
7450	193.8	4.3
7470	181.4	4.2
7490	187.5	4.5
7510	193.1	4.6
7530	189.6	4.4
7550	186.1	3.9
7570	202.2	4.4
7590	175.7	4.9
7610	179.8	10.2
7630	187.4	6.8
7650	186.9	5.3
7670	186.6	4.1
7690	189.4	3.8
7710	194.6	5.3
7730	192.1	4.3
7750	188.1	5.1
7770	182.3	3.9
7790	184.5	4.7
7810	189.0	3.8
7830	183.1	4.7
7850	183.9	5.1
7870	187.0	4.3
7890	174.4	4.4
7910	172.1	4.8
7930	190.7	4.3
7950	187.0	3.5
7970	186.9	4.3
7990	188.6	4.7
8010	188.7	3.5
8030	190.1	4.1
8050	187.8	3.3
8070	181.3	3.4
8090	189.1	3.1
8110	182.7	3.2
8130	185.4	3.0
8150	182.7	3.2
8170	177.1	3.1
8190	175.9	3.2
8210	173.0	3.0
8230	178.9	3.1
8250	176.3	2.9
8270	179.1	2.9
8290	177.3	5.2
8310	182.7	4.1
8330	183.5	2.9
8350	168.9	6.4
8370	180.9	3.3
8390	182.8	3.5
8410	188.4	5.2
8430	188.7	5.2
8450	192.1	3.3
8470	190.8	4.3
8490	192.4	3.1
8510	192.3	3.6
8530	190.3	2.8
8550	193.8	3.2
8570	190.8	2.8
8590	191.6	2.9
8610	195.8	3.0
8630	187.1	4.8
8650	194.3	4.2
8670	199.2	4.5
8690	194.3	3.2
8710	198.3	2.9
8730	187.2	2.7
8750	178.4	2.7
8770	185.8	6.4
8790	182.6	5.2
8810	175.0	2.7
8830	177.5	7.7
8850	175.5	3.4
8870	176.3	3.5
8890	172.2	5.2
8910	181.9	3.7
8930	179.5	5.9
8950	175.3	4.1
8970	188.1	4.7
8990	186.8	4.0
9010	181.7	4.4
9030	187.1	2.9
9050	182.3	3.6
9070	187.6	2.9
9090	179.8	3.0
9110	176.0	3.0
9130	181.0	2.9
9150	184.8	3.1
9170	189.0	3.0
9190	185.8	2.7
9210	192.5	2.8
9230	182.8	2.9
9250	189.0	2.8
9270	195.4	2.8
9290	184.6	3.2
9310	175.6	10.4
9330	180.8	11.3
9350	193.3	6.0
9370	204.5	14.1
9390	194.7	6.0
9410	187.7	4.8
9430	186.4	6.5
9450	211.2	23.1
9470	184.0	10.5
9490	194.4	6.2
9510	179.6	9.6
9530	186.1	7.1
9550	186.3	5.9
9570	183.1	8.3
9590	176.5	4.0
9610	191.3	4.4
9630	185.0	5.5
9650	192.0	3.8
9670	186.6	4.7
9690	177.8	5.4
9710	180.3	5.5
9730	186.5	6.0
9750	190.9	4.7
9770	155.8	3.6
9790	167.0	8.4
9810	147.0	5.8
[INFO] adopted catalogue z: 0.15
